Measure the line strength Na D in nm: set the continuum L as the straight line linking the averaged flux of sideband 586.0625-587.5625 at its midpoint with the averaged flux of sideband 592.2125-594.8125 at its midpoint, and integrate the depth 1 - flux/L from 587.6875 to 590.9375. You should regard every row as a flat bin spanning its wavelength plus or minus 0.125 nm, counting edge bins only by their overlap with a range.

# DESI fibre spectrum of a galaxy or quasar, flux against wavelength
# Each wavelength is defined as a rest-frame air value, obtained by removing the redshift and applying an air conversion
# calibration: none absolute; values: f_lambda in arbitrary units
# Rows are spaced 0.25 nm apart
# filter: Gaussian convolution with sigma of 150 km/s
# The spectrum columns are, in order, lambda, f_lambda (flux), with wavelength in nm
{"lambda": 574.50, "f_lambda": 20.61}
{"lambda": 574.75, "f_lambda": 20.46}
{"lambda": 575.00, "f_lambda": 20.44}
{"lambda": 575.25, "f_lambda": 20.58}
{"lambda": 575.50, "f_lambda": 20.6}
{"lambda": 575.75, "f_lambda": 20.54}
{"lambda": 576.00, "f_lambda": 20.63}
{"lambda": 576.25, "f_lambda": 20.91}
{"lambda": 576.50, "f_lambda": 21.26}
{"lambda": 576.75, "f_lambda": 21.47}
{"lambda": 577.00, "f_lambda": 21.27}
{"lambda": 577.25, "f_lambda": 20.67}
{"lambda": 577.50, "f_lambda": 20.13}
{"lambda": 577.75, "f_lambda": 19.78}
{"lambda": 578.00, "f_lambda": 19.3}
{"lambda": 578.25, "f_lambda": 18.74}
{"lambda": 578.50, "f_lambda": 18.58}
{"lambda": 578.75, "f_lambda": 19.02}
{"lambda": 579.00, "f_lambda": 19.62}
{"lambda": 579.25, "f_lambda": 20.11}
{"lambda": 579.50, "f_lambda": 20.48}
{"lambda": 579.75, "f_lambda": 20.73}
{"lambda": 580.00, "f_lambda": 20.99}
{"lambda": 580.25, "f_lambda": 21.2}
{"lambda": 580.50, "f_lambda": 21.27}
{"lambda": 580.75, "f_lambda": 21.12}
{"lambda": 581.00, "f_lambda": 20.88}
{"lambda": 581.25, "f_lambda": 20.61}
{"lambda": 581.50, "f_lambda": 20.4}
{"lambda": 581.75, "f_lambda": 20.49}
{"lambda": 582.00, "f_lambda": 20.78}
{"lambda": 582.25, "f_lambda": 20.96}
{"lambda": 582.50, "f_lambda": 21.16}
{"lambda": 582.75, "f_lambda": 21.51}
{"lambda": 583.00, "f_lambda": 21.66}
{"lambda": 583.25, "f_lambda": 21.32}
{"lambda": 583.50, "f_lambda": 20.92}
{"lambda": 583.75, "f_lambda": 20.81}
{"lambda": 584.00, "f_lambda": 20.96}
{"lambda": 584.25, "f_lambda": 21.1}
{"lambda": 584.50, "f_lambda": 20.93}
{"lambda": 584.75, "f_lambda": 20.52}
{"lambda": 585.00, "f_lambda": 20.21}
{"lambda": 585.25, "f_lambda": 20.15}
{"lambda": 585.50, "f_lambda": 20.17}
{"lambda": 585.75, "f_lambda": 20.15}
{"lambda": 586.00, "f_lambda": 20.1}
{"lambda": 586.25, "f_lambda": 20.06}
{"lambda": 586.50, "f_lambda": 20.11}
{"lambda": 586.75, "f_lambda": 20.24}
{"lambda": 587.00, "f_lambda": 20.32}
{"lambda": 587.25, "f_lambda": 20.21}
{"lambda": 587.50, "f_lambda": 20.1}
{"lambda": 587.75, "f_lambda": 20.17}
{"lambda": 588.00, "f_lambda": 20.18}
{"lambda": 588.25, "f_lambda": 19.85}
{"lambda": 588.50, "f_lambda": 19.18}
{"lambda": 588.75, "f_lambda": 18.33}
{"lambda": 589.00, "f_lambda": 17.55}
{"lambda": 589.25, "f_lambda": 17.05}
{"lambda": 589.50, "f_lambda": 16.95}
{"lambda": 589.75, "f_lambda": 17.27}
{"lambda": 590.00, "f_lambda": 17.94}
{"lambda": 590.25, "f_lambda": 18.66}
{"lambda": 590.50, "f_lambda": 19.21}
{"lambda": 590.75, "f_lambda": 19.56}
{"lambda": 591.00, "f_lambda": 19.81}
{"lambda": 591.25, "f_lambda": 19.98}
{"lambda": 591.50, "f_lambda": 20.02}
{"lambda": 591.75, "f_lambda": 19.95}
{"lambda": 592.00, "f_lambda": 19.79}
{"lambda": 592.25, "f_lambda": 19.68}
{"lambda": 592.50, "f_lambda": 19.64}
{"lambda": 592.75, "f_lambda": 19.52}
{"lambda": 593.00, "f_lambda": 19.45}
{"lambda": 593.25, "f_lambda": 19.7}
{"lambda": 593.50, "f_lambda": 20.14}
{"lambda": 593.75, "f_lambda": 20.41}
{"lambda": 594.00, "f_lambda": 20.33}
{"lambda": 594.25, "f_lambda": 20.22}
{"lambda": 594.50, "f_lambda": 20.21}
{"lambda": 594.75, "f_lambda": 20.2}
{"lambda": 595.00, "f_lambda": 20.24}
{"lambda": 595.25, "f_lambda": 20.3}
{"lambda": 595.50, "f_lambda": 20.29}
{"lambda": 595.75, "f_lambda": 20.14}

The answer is 0.24 nm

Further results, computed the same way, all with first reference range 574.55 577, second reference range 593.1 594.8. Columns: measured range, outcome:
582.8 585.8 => -0.041 nm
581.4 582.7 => -0.015 nm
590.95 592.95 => 0.044 nm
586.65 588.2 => 0.015 nm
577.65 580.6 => 0.099 nm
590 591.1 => 0.062 nm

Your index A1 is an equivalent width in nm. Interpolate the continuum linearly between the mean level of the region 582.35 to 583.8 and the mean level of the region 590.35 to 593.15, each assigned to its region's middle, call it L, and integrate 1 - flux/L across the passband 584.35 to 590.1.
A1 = 0.29 nm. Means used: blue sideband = 21.2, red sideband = 19.7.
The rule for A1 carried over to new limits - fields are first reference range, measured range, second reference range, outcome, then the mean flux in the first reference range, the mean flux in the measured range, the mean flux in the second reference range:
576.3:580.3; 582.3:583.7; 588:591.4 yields -0.12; 20.2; 21.3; 18.6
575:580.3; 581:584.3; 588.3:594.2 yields -0.18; 20.3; 21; 19.2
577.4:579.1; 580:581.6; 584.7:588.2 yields -0.11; 19.3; 20.9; 20.2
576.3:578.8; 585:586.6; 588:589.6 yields -0.11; 20.1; 20.1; 18.3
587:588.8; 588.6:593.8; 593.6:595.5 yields 0.26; 19.8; 19.1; 20.3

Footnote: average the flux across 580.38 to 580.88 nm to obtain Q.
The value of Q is 21.2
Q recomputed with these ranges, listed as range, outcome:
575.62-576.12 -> 20.6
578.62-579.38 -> 19.6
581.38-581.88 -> 20.4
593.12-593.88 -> 20.1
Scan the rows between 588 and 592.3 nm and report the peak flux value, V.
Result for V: 20.18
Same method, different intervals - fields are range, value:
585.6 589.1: 20.32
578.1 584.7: 21.66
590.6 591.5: 20.02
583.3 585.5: 21.1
